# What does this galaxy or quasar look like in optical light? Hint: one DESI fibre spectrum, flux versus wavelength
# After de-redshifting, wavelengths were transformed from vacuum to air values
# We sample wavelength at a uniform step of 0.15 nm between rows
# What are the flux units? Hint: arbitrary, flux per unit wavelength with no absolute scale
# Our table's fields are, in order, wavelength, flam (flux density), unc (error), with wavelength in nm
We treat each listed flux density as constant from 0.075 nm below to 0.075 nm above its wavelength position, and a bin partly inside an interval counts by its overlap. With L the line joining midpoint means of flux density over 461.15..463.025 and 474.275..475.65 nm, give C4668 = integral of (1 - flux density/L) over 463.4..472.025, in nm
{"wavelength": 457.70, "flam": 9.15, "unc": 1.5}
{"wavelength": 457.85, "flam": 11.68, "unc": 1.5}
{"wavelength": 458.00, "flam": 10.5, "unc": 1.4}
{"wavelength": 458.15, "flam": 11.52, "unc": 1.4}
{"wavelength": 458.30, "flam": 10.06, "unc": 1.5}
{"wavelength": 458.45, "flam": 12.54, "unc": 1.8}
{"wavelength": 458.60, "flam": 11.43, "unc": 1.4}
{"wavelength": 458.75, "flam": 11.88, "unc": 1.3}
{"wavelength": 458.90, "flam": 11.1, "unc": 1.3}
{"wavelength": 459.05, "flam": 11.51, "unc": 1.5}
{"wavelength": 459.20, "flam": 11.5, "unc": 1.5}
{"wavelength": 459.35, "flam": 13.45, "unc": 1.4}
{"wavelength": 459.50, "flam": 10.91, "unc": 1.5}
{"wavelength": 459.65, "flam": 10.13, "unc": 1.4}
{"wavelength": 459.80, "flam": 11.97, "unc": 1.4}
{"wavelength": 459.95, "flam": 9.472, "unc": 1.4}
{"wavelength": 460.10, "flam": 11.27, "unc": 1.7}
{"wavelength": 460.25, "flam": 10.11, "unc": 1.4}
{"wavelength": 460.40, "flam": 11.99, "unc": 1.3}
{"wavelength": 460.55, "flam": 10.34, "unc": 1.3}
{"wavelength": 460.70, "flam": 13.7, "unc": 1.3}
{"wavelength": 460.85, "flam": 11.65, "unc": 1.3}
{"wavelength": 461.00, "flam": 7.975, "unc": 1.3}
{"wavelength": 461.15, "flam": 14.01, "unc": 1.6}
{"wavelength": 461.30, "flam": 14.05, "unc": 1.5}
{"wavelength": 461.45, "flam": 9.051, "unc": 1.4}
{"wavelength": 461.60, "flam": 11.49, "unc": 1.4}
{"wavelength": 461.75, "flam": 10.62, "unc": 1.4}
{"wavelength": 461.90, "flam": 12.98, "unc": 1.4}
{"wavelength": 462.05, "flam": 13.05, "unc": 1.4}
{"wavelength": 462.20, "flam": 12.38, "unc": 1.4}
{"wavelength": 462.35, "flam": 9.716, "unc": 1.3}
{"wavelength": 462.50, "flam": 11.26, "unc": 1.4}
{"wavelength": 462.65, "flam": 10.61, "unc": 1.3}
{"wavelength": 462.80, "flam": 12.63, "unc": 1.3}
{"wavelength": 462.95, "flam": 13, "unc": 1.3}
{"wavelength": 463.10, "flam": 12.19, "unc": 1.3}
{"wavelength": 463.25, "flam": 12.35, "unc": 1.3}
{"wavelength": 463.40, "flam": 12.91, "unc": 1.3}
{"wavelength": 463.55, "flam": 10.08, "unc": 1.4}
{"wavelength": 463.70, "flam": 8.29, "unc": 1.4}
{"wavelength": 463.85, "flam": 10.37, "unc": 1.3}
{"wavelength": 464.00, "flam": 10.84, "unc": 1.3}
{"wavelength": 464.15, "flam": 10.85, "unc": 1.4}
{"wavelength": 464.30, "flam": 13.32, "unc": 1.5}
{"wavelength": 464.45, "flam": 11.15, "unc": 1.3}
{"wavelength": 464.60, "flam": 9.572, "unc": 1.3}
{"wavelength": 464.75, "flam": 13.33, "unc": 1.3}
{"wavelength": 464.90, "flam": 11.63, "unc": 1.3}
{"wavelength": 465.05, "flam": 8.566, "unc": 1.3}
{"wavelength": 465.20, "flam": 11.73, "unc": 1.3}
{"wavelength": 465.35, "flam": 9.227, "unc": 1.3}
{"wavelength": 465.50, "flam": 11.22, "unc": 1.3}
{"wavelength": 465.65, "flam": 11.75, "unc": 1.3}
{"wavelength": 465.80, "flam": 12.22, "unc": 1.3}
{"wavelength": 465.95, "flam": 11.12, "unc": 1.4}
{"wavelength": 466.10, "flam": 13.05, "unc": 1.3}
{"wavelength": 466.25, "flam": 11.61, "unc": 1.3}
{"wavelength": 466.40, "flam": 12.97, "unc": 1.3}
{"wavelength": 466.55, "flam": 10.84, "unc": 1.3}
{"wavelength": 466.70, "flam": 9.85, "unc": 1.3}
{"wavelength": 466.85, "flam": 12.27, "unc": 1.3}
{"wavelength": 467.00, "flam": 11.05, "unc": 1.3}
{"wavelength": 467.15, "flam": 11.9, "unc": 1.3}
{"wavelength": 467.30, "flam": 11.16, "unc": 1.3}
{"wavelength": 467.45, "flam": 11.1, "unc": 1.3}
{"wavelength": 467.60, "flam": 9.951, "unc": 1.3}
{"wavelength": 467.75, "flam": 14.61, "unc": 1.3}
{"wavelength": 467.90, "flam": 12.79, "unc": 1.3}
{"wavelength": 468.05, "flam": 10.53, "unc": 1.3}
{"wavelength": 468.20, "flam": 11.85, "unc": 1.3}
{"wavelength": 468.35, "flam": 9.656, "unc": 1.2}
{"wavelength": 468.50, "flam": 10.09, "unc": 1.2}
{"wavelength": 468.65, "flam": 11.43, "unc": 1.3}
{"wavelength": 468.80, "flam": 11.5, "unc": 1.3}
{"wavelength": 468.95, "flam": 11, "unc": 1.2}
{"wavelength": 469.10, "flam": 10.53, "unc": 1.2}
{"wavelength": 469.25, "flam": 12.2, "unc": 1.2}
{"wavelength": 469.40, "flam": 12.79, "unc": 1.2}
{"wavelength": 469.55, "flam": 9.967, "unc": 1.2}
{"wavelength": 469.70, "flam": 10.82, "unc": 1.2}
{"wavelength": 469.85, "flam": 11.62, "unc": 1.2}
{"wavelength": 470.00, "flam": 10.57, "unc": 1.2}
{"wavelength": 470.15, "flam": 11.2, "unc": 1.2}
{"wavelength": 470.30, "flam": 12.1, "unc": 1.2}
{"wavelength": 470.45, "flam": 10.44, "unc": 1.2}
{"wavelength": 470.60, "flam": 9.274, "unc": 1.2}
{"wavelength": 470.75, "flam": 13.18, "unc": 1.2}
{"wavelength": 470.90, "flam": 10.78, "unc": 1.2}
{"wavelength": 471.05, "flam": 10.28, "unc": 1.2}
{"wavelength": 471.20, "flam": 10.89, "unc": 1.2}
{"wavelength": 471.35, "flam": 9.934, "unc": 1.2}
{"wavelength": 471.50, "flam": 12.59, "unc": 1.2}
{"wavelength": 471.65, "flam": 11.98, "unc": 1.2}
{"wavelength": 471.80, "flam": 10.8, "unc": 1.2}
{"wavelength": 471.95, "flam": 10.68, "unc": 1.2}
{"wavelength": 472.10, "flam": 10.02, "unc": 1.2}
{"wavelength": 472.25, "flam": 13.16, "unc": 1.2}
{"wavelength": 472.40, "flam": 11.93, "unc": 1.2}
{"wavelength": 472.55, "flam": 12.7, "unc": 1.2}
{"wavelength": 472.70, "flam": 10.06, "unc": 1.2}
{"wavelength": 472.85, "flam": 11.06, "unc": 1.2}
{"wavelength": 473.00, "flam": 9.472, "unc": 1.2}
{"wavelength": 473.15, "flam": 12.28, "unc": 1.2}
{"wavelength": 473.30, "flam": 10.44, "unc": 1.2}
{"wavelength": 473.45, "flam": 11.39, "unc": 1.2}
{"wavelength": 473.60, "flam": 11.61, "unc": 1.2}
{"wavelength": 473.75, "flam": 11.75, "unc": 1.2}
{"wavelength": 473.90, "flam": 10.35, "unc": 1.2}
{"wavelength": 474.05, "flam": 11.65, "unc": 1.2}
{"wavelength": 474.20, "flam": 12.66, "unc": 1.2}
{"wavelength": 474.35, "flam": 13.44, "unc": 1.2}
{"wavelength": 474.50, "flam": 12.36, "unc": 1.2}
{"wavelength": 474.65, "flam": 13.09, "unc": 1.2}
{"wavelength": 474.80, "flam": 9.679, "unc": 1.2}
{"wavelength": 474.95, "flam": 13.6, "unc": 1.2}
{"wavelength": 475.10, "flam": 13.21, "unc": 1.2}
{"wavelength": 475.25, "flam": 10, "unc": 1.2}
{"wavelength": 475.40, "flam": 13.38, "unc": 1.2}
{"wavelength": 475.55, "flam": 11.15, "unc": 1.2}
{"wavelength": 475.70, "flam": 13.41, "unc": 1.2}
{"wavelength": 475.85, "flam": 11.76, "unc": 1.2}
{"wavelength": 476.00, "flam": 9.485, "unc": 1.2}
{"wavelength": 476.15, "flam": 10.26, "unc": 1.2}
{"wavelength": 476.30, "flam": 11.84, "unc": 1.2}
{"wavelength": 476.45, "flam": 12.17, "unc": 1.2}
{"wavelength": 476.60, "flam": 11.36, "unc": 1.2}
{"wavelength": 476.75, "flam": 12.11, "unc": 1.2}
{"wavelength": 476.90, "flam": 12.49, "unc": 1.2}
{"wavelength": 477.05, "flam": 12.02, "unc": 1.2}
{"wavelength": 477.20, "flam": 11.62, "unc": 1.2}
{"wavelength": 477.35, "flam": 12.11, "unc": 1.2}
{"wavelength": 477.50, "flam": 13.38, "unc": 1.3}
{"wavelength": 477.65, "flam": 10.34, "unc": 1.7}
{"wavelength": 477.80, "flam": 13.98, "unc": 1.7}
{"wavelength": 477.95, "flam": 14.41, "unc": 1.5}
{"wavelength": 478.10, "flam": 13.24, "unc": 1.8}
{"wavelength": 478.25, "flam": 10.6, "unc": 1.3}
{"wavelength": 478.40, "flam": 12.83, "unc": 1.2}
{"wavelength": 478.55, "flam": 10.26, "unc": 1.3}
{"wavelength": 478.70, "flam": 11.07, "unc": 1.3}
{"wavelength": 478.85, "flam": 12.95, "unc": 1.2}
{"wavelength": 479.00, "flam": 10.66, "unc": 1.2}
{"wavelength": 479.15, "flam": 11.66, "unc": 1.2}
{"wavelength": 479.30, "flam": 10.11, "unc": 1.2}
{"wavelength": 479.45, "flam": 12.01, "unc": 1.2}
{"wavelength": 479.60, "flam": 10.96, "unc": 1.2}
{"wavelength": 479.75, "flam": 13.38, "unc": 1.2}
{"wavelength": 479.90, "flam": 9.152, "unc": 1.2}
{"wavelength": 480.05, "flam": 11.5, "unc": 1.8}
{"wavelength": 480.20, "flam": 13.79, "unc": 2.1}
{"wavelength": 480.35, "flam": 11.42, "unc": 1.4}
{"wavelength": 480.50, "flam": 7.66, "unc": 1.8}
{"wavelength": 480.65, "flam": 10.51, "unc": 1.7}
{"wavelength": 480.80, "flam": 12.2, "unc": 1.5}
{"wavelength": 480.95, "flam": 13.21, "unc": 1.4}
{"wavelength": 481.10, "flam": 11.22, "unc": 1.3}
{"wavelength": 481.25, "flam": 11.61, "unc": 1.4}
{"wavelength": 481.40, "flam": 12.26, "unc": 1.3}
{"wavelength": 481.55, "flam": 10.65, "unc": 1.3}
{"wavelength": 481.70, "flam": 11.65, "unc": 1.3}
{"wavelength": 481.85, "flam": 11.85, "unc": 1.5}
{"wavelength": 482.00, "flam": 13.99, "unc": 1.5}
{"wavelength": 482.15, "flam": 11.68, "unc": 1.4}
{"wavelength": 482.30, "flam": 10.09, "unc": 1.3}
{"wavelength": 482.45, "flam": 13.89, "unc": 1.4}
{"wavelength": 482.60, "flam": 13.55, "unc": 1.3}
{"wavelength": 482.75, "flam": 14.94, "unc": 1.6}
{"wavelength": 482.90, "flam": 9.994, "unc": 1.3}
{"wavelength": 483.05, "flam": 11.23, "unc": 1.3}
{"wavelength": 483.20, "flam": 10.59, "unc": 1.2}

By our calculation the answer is 0.584 nm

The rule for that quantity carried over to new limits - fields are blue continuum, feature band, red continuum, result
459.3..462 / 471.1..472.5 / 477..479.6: 0.05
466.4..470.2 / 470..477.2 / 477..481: 0.00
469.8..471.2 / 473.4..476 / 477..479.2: -0.08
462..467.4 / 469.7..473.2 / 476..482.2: 0.12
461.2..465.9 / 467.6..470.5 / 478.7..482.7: 0.04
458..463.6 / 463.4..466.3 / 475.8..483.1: 0.12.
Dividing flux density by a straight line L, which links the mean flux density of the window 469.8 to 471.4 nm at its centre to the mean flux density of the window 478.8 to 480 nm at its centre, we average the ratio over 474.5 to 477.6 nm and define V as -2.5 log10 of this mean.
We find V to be -0.068 mag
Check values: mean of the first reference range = 10.9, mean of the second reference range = 11.3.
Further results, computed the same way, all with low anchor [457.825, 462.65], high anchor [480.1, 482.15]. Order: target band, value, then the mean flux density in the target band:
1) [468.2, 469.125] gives 0.07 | 10.8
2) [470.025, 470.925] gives 0.04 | 11.2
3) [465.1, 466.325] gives 0.00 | 11.4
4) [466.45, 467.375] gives 0.03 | 11.2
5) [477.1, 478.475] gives -0.08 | 12.5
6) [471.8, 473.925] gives 0.03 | 11.2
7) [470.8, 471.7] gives 0.04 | 11.1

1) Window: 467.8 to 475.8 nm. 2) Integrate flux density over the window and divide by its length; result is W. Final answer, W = 11.4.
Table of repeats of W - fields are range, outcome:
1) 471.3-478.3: 11.8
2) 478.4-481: 11.3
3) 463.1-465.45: 11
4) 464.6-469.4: 11.4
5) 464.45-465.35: 10.8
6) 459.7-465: 11.4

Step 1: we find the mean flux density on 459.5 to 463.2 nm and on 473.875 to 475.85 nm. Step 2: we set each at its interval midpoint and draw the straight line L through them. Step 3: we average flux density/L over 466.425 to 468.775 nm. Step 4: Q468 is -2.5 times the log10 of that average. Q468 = 0.05 mag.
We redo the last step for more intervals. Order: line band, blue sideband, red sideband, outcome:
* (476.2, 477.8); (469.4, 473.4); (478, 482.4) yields -0.06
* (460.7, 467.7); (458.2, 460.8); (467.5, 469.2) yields -0.01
